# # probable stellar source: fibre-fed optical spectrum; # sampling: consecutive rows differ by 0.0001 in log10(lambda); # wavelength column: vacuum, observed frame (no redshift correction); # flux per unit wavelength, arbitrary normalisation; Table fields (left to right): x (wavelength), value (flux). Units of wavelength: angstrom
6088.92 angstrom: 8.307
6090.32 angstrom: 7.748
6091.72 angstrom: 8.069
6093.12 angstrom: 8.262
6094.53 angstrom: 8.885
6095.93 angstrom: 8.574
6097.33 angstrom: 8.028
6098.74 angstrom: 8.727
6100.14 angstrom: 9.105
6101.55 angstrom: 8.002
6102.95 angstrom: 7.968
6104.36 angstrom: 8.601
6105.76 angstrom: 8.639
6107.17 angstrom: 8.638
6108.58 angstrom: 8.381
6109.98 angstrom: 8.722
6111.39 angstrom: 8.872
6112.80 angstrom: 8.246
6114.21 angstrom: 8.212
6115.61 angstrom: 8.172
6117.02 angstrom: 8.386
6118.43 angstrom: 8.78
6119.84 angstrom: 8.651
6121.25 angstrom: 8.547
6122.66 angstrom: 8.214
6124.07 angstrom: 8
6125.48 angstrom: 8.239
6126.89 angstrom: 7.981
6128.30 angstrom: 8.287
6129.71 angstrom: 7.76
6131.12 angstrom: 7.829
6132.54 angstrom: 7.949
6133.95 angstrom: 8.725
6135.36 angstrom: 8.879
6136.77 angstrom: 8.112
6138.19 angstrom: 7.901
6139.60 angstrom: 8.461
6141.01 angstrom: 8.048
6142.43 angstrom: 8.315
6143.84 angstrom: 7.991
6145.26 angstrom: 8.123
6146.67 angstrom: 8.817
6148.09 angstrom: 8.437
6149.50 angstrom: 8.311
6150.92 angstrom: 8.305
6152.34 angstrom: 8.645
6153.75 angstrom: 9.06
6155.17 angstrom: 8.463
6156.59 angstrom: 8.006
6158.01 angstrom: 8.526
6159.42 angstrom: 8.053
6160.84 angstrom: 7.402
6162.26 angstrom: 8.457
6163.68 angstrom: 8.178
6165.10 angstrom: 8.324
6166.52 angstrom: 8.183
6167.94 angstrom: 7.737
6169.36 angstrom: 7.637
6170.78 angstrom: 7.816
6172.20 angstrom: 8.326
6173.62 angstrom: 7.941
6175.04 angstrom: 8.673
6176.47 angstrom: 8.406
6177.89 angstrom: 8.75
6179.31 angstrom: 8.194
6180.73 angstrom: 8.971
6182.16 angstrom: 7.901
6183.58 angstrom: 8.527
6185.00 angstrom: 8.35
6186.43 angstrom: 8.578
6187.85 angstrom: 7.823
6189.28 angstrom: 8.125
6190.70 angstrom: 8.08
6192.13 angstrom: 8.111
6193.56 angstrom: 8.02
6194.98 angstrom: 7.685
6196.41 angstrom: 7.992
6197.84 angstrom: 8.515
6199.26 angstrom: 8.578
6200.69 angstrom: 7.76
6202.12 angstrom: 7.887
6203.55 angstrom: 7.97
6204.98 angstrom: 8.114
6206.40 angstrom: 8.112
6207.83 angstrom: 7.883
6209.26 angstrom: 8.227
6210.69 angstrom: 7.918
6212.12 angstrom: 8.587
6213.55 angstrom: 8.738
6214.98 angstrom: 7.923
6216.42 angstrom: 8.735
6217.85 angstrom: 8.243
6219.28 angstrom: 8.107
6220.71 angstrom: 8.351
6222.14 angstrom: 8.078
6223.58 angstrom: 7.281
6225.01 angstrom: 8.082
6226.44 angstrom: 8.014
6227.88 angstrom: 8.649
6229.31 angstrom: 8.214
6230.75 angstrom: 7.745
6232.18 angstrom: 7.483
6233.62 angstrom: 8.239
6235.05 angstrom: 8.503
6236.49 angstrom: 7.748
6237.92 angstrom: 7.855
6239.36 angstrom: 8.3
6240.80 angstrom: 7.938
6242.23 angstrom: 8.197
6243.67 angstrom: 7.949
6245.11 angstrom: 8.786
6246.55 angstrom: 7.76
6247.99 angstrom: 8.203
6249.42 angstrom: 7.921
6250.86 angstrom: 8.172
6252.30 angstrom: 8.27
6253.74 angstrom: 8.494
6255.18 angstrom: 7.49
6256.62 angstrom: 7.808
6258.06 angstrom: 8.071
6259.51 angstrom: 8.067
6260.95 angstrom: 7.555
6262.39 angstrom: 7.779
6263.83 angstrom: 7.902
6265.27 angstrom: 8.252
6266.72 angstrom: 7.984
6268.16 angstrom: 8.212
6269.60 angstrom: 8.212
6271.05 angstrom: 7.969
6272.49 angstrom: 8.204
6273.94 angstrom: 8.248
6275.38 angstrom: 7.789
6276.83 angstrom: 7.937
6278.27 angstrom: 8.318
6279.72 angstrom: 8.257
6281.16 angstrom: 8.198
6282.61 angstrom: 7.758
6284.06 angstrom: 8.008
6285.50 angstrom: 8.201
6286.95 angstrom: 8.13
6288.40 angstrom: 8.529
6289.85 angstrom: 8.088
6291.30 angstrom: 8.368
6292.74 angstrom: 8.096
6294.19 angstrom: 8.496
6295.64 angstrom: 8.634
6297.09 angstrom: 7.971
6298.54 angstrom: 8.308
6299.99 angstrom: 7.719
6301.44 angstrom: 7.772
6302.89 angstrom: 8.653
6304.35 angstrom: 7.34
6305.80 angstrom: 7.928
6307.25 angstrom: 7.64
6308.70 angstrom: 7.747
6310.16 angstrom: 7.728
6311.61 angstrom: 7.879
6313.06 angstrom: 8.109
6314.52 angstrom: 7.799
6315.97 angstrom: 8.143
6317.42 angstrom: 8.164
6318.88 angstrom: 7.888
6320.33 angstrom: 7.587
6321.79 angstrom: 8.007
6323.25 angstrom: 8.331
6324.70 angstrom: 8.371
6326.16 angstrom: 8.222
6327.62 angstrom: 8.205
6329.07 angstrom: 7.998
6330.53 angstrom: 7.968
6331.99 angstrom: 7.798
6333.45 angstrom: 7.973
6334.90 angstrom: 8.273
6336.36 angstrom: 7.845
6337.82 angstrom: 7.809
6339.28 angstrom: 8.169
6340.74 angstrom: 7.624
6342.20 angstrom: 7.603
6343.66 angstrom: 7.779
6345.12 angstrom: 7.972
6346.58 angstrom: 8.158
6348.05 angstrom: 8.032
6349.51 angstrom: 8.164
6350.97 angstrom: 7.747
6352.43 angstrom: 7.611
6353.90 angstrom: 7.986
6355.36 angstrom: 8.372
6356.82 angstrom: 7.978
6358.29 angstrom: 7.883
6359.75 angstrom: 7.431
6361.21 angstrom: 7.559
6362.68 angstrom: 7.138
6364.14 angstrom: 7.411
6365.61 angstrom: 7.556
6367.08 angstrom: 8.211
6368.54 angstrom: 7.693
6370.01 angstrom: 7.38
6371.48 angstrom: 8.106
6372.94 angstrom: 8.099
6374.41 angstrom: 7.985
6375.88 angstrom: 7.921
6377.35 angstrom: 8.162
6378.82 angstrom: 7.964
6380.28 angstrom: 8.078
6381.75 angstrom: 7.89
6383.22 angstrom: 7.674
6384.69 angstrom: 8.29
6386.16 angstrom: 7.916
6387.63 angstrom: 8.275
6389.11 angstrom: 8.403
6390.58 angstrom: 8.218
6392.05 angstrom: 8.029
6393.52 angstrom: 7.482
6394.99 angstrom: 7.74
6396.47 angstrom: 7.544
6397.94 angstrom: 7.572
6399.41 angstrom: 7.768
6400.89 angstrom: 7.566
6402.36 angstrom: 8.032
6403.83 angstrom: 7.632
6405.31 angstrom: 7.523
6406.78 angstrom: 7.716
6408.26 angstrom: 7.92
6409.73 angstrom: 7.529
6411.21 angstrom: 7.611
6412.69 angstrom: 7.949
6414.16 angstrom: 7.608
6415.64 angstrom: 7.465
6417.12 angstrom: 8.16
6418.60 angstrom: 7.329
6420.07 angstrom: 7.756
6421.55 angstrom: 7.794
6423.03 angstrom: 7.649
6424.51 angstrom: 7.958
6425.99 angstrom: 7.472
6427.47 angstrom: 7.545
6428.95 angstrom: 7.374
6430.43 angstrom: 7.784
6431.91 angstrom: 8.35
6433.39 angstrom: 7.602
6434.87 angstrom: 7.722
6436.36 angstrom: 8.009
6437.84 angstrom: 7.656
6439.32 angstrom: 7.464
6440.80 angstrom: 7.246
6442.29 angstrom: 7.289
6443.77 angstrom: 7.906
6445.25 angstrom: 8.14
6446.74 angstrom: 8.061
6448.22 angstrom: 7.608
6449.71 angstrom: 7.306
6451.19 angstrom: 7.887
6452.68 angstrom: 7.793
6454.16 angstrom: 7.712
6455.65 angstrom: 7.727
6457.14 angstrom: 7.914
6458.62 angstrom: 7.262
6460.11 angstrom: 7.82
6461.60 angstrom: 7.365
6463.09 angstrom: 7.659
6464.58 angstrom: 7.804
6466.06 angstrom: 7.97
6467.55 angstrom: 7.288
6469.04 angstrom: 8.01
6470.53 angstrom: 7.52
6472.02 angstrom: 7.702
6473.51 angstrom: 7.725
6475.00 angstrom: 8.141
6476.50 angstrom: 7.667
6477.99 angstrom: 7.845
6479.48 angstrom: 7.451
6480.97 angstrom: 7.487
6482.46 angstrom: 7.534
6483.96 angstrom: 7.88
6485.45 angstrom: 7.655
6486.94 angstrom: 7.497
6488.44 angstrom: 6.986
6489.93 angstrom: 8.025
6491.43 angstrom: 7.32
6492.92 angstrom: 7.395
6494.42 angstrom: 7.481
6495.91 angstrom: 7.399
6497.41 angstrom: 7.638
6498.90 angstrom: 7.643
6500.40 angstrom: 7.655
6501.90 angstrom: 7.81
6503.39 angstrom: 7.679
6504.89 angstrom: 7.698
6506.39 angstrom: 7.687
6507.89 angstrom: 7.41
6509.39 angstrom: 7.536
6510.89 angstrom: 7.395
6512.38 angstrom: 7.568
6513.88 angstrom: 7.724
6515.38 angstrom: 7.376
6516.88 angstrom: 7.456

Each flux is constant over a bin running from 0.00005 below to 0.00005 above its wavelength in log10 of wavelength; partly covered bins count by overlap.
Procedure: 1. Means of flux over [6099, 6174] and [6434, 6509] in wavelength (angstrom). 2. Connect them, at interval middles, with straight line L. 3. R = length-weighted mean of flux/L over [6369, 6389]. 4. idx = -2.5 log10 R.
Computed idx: -0.02 mag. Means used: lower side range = 8.29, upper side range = 7.65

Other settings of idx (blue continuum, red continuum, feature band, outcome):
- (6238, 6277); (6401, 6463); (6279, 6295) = -0.028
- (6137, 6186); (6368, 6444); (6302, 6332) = -0.002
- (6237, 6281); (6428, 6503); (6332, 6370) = 0.008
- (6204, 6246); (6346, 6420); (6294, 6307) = -0.009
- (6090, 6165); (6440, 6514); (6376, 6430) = -0.001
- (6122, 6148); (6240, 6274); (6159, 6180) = 0.003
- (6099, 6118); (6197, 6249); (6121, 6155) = 0.012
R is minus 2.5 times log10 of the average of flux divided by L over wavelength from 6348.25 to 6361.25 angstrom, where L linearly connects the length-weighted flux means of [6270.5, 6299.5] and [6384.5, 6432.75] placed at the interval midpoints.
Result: 0.009 mag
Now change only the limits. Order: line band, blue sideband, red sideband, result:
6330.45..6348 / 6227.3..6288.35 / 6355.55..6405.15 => 0.000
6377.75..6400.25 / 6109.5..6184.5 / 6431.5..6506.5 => -0.014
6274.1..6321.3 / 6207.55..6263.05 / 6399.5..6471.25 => -0.010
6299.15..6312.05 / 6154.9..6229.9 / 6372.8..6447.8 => 0.021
